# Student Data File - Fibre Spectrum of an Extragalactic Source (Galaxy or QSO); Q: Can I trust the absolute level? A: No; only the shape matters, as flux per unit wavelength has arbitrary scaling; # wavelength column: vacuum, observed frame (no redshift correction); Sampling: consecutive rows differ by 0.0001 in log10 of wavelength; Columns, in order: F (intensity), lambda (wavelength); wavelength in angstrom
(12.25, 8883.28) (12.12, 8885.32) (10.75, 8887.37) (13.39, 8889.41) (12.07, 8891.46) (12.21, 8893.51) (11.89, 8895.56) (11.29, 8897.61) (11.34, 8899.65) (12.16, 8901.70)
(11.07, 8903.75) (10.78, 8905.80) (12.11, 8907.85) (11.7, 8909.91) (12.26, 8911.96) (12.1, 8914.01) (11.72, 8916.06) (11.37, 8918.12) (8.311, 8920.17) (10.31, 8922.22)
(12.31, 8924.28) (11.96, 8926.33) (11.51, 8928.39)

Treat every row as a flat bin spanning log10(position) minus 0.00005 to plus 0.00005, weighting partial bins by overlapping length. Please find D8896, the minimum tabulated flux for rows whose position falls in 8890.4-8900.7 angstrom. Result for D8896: 11.29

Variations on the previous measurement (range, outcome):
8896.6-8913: 10.78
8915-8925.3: 8.311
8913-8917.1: 11.72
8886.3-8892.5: 10.75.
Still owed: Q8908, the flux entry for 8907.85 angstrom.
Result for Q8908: 12.11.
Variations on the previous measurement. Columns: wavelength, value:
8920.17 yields 8.311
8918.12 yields 11.37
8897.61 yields 11.29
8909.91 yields 11.7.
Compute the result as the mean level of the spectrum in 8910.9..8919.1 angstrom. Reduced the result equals 11.9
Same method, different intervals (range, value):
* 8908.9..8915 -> 12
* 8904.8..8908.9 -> 11.4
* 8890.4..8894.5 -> 12.1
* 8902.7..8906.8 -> 10.9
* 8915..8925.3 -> 10.8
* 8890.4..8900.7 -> 11.8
